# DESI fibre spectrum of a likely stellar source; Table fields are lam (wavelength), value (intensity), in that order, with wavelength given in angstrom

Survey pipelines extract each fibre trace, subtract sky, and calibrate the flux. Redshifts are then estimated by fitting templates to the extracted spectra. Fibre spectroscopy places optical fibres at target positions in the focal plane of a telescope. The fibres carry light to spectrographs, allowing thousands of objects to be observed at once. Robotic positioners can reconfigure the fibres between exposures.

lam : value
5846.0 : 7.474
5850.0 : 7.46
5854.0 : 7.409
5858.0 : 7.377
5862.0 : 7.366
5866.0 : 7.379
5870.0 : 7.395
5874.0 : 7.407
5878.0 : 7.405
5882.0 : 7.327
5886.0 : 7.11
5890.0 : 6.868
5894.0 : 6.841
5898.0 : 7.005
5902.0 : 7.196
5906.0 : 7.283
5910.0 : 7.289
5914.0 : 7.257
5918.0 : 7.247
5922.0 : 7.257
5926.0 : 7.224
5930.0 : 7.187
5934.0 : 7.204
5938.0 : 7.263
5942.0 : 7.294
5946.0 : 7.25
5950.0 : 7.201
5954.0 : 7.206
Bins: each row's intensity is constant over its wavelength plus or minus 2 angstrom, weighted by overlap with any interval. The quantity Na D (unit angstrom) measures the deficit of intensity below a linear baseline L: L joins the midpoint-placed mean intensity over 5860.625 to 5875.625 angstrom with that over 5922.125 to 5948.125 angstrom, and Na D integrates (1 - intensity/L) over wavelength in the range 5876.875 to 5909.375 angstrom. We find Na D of 0.9 angstrom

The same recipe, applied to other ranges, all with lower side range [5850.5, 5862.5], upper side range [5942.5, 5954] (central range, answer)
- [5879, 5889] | 0.2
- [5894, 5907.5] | 0.4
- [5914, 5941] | 0.1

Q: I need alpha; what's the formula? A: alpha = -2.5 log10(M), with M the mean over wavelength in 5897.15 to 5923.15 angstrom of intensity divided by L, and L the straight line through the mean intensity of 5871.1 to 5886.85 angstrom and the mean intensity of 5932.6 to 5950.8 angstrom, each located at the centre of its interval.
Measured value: 0.01 mag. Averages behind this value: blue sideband 7.33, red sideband 7.25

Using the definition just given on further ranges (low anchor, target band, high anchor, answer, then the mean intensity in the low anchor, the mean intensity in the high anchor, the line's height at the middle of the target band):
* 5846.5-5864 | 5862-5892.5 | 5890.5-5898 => -0.02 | 7.41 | 6.89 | 7.12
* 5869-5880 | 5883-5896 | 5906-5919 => 0.06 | 7.4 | 7.27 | 7.35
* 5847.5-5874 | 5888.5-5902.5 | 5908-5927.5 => 0.05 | 7.4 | 7.26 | 7.31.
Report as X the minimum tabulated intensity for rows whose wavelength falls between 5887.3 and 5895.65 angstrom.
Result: 6.841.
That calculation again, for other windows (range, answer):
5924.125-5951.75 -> 7.187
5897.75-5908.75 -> 7.005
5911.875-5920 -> 7.247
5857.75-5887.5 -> 7.11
